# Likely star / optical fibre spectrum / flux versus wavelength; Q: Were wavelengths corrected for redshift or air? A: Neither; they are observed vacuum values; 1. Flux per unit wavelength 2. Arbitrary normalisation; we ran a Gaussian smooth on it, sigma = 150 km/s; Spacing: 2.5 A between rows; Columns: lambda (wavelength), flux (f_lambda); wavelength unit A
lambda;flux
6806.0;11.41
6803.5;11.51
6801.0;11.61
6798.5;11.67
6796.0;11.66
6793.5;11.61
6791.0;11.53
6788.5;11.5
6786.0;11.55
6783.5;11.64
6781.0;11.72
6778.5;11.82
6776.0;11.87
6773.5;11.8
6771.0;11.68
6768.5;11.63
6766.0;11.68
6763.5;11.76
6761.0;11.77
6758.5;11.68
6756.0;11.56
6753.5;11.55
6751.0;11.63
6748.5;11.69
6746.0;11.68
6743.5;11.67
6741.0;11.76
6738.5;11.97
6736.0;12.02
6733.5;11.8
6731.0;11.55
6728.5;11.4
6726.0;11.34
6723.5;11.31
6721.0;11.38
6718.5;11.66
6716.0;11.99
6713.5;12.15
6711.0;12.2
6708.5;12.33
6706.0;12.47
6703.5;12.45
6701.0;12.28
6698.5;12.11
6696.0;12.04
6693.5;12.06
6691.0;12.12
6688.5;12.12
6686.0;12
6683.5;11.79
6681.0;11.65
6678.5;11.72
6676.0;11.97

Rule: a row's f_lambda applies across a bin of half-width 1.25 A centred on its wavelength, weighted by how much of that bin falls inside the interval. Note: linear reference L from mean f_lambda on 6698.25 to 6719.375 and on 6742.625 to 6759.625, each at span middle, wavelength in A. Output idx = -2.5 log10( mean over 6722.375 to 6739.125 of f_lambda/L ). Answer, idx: 0.026 mag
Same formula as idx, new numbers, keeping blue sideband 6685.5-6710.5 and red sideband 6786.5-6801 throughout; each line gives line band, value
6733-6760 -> 0.015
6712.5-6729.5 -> 0.042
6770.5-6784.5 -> -0.006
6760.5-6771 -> 0.006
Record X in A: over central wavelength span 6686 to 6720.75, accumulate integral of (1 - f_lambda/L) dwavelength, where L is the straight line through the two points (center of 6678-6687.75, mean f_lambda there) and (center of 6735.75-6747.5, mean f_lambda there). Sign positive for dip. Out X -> -0.9 A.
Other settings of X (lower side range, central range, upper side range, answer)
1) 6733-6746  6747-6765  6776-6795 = 0.15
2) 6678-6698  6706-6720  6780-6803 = -0.26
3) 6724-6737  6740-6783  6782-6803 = -0.39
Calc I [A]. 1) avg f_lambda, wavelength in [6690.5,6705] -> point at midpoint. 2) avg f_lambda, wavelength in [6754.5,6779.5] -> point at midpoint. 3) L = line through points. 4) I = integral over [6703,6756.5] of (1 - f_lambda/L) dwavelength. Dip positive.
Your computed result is 0.80 A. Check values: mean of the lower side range 12.2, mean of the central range 11.8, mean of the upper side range 11.7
